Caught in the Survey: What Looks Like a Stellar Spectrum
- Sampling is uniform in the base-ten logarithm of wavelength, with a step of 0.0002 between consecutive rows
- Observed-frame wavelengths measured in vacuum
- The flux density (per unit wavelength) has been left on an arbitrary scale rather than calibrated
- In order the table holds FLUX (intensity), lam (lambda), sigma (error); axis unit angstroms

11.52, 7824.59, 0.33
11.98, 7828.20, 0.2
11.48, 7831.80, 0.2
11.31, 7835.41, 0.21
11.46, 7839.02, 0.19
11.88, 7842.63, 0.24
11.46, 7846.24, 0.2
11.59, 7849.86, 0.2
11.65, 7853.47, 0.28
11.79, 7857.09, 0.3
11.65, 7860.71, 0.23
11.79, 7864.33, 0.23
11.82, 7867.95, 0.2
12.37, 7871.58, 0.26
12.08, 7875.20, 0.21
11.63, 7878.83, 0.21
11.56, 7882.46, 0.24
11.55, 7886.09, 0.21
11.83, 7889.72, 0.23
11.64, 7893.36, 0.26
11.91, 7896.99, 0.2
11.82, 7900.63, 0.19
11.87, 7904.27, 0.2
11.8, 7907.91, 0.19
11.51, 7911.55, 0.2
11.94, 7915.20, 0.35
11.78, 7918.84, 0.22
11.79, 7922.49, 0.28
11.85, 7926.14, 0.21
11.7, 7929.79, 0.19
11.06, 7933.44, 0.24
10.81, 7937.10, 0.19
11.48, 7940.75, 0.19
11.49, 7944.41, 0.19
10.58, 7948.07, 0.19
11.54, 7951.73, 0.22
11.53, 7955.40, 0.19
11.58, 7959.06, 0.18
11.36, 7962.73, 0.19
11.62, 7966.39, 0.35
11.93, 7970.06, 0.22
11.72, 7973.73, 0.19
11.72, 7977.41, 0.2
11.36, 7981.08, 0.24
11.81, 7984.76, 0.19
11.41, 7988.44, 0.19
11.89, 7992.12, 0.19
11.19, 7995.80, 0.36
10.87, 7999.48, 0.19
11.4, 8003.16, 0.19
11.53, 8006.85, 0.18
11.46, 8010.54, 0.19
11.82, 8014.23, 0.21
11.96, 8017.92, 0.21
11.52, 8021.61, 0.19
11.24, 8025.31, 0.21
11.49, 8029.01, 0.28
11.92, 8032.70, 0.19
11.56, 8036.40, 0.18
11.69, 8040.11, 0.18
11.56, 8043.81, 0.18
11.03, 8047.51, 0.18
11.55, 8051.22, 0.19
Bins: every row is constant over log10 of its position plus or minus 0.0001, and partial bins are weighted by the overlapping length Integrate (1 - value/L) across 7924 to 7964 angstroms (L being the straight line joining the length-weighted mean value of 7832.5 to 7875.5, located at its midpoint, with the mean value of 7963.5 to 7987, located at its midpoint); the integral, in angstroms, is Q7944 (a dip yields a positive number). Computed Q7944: 1.1 angstroms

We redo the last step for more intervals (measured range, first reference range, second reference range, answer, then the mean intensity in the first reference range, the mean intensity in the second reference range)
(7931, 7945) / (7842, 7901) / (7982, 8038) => 0.5 angstroms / 11.8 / 11.5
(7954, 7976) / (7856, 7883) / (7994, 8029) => -0.1 angstroms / 11.9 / 11.4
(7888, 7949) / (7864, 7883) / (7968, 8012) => 0.8 angstroms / 11.9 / 11.5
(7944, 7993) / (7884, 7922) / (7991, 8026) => 0.3 angstroms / 11.8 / 11.5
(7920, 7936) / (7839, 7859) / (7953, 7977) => 0.1 angstroms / 11.7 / 11.6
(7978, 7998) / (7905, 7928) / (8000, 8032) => 0.1 angstroms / 11.8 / 11.5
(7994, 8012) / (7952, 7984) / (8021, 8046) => 0.5 angstroms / 11.6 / 11.6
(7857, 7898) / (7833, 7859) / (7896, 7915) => -0.4 angstroms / 11.6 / 11.8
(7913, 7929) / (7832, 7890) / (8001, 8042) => -0.2 angstroms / 11.7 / 11.6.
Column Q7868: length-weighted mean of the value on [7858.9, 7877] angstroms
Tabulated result 11.9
